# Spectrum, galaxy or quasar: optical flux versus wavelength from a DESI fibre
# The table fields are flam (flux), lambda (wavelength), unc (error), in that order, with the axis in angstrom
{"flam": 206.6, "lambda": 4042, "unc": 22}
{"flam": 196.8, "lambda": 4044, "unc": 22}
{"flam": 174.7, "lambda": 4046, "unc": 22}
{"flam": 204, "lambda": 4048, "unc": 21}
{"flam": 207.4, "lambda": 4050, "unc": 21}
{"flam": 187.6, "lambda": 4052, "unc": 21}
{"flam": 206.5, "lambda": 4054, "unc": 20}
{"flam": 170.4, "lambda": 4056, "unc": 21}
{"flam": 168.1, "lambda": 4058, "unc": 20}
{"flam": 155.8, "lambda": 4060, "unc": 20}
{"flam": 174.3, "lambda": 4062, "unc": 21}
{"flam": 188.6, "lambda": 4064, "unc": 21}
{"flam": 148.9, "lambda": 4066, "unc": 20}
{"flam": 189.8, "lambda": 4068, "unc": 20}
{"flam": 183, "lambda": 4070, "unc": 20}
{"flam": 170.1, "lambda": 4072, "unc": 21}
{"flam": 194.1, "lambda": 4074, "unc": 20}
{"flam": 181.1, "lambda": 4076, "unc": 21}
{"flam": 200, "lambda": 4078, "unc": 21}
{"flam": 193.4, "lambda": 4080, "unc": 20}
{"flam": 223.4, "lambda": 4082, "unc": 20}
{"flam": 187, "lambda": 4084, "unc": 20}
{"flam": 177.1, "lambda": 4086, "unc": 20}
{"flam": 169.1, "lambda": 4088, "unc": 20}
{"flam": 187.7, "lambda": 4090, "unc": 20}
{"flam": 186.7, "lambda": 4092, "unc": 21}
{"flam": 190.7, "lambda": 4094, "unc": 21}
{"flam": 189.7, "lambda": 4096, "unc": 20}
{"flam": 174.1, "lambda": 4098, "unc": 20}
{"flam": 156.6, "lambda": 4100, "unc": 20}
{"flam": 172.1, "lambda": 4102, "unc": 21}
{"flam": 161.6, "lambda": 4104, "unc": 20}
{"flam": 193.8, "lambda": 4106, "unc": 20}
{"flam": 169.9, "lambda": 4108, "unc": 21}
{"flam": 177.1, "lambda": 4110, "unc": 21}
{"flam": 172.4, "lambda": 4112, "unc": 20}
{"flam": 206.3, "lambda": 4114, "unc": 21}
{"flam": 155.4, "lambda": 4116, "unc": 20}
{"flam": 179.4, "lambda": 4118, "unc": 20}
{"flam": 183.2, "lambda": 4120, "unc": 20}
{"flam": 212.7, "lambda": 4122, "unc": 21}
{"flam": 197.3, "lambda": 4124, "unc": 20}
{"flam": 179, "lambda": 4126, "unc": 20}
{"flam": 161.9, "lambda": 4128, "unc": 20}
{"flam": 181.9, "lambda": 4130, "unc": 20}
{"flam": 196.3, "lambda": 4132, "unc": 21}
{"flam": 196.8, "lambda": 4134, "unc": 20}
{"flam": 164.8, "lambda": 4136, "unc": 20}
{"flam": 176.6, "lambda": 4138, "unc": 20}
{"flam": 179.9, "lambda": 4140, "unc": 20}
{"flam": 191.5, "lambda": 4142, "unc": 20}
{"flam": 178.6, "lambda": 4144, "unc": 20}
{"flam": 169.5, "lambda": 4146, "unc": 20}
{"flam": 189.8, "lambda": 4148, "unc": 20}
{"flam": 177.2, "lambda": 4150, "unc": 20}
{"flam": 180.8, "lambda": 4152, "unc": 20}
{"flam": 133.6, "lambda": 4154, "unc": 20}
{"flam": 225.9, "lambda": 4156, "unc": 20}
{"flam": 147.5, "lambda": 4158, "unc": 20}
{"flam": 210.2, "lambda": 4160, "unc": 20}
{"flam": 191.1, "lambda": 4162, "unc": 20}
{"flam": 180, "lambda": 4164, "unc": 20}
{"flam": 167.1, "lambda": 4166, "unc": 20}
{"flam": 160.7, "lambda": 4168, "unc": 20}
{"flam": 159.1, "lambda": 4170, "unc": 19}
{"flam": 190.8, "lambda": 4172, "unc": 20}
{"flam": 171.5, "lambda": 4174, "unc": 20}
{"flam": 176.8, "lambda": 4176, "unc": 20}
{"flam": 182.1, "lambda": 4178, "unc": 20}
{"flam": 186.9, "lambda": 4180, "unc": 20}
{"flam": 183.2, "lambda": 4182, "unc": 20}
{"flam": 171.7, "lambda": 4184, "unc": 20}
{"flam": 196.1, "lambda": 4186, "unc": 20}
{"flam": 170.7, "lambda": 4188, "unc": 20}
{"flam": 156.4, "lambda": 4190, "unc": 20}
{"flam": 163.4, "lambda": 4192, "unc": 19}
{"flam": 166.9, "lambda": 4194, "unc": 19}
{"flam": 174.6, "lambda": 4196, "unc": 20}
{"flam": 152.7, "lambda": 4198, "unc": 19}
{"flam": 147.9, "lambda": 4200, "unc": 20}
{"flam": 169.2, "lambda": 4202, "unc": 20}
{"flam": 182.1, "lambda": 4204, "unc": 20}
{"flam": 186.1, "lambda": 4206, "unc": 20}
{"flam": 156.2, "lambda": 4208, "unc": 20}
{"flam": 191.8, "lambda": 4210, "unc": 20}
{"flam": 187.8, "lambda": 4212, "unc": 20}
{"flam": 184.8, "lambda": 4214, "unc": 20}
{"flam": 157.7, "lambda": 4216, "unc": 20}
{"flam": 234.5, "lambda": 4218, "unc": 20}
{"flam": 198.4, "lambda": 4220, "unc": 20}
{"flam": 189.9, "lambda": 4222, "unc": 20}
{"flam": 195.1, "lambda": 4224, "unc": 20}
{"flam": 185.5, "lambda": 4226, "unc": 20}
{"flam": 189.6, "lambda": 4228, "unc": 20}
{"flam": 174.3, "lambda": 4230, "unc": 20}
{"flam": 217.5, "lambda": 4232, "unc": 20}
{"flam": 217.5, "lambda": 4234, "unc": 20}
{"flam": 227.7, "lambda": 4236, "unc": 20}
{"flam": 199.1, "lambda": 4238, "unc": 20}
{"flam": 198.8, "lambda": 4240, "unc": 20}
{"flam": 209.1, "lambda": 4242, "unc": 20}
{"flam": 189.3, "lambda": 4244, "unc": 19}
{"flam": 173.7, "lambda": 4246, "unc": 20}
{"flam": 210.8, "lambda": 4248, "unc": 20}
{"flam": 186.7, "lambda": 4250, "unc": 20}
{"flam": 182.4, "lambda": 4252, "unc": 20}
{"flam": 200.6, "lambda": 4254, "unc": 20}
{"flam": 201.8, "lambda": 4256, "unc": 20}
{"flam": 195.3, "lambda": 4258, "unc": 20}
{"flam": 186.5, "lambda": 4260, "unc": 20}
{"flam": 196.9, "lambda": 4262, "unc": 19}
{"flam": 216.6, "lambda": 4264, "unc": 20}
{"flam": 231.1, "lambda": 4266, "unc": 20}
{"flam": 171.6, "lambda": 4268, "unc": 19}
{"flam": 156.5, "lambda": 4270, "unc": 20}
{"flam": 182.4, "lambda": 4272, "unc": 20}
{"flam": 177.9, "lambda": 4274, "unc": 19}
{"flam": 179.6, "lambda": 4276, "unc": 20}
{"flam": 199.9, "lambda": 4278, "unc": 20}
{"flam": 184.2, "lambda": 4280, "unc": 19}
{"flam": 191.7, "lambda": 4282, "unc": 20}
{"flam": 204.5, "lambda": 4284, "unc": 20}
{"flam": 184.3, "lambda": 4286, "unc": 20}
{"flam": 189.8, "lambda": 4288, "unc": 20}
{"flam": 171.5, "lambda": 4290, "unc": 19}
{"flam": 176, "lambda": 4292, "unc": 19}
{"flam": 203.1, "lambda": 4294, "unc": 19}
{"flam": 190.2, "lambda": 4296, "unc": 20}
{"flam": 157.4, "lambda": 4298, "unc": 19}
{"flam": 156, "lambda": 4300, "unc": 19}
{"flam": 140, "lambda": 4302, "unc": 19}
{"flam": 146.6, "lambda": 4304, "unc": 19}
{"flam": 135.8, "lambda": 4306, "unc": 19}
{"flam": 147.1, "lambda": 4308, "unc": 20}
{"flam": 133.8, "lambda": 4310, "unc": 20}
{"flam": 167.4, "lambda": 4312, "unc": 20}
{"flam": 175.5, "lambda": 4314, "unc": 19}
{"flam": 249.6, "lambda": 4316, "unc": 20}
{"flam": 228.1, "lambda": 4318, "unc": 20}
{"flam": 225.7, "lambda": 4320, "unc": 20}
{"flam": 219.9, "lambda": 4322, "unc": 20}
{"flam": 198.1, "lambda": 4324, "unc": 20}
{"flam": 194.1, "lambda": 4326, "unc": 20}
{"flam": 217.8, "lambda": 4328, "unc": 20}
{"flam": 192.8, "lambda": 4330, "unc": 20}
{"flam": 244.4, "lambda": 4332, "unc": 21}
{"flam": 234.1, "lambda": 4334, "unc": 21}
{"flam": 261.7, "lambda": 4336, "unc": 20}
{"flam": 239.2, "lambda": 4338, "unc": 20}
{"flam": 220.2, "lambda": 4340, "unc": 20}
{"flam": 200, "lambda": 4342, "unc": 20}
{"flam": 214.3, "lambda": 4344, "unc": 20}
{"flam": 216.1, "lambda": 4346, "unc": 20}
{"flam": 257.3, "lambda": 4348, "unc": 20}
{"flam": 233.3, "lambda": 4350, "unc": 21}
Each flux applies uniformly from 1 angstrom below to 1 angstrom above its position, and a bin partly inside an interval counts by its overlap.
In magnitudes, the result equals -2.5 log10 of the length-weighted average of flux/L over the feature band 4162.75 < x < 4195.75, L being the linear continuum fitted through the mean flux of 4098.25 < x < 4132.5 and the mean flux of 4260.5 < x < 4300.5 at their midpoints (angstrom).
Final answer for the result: 0.05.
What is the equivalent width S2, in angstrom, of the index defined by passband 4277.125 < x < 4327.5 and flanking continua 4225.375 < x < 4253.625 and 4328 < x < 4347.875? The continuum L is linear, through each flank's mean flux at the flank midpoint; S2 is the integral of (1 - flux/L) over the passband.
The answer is 7.6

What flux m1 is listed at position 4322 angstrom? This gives 219.9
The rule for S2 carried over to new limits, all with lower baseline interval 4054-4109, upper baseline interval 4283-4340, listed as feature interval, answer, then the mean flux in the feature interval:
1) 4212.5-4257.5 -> -1.9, 196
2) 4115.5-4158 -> 0.5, 181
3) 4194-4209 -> 1.6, 167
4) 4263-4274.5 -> 0.0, 190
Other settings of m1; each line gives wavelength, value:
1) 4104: 161.6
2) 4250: 186.7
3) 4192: 163.4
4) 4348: 257.3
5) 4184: 171.7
